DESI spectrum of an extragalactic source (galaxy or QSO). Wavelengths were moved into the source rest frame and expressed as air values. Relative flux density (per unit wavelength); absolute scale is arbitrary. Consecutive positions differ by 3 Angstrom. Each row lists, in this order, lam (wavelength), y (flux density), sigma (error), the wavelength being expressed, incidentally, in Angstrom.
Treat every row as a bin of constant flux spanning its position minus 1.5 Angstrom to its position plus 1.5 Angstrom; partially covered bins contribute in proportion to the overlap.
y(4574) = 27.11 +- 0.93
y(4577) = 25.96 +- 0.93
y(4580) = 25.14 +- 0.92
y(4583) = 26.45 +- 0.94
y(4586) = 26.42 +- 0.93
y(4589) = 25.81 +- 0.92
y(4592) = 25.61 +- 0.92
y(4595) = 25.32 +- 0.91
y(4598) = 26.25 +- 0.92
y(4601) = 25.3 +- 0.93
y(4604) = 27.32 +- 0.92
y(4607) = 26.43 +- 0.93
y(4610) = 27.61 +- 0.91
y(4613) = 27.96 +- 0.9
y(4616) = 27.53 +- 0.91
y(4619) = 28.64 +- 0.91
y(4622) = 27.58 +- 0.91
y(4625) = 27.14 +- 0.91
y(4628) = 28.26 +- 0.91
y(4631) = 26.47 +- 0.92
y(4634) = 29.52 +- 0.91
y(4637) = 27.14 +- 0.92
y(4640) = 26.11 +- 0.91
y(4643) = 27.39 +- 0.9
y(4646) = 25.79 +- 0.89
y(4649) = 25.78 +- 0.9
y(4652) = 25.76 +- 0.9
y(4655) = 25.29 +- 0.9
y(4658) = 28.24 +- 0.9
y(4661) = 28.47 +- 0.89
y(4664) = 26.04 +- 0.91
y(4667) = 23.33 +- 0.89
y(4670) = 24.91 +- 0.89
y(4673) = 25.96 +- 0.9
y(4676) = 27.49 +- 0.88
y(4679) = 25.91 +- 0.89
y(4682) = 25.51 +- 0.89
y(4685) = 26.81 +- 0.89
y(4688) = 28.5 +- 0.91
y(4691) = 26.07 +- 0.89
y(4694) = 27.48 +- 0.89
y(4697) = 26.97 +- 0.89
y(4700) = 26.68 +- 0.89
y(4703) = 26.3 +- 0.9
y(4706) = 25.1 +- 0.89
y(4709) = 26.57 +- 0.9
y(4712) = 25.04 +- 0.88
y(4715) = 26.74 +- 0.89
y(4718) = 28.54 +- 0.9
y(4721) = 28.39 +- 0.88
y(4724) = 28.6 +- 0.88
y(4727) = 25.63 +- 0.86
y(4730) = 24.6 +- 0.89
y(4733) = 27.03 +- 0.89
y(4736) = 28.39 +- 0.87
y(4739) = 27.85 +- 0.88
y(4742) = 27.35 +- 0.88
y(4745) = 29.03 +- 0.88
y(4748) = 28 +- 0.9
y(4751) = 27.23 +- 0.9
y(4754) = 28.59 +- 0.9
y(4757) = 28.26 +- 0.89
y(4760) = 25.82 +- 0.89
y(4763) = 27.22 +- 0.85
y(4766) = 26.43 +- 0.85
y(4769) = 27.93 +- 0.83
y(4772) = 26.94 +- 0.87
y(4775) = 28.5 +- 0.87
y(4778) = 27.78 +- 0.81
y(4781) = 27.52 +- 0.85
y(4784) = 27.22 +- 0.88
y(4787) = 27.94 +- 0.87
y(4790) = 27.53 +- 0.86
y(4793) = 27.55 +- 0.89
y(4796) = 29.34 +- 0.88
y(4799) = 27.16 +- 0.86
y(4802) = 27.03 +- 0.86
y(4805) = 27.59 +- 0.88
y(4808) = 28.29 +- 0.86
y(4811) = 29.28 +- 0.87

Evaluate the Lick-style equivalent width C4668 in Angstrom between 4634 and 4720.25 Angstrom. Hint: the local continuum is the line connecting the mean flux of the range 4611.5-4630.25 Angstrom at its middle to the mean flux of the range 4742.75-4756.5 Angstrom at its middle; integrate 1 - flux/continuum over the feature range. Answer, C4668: 4.5 Angstrom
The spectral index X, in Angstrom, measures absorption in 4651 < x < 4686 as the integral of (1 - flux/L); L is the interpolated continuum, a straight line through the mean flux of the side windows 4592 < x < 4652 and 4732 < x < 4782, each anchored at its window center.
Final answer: 1.4 Angstrom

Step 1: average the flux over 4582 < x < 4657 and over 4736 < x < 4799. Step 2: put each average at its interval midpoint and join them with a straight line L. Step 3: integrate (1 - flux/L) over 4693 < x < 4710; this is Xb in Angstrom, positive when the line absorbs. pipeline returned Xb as 0.5 Angstrom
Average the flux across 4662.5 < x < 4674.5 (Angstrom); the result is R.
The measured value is 25.1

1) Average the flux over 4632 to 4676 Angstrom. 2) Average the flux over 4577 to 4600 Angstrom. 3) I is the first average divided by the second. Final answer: 1.02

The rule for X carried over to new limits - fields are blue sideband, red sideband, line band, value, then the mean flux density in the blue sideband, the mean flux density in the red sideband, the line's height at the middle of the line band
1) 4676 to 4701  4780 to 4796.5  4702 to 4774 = 0.3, 26.8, 27.8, 27.3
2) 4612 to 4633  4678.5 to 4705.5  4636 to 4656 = 0.9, 27.7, 26.7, 27.3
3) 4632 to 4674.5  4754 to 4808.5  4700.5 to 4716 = 0.5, 26.4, 27.6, 26.9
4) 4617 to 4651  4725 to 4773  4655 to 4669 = 0.5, 27.2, 27.3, 27.2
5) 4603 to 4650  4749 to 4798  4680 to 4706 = 0.7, 27.3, 27.6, 27.4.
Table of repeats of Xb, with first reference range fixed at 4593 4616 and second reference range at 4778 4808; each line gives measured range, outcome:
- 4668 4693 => 0.65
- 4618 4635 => -0.70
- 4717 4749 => -0.24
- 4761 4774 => 0.20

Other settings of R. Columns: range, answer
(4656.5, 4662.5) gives 28.4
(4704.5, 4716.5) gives 25.9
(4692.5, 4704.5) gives 26.9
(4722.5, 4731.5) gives 26.3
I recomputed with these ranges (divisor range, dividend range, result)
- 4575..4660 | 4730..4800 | 1.03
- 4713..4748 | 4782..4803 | 1.01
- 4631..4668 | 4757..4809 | 1.03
